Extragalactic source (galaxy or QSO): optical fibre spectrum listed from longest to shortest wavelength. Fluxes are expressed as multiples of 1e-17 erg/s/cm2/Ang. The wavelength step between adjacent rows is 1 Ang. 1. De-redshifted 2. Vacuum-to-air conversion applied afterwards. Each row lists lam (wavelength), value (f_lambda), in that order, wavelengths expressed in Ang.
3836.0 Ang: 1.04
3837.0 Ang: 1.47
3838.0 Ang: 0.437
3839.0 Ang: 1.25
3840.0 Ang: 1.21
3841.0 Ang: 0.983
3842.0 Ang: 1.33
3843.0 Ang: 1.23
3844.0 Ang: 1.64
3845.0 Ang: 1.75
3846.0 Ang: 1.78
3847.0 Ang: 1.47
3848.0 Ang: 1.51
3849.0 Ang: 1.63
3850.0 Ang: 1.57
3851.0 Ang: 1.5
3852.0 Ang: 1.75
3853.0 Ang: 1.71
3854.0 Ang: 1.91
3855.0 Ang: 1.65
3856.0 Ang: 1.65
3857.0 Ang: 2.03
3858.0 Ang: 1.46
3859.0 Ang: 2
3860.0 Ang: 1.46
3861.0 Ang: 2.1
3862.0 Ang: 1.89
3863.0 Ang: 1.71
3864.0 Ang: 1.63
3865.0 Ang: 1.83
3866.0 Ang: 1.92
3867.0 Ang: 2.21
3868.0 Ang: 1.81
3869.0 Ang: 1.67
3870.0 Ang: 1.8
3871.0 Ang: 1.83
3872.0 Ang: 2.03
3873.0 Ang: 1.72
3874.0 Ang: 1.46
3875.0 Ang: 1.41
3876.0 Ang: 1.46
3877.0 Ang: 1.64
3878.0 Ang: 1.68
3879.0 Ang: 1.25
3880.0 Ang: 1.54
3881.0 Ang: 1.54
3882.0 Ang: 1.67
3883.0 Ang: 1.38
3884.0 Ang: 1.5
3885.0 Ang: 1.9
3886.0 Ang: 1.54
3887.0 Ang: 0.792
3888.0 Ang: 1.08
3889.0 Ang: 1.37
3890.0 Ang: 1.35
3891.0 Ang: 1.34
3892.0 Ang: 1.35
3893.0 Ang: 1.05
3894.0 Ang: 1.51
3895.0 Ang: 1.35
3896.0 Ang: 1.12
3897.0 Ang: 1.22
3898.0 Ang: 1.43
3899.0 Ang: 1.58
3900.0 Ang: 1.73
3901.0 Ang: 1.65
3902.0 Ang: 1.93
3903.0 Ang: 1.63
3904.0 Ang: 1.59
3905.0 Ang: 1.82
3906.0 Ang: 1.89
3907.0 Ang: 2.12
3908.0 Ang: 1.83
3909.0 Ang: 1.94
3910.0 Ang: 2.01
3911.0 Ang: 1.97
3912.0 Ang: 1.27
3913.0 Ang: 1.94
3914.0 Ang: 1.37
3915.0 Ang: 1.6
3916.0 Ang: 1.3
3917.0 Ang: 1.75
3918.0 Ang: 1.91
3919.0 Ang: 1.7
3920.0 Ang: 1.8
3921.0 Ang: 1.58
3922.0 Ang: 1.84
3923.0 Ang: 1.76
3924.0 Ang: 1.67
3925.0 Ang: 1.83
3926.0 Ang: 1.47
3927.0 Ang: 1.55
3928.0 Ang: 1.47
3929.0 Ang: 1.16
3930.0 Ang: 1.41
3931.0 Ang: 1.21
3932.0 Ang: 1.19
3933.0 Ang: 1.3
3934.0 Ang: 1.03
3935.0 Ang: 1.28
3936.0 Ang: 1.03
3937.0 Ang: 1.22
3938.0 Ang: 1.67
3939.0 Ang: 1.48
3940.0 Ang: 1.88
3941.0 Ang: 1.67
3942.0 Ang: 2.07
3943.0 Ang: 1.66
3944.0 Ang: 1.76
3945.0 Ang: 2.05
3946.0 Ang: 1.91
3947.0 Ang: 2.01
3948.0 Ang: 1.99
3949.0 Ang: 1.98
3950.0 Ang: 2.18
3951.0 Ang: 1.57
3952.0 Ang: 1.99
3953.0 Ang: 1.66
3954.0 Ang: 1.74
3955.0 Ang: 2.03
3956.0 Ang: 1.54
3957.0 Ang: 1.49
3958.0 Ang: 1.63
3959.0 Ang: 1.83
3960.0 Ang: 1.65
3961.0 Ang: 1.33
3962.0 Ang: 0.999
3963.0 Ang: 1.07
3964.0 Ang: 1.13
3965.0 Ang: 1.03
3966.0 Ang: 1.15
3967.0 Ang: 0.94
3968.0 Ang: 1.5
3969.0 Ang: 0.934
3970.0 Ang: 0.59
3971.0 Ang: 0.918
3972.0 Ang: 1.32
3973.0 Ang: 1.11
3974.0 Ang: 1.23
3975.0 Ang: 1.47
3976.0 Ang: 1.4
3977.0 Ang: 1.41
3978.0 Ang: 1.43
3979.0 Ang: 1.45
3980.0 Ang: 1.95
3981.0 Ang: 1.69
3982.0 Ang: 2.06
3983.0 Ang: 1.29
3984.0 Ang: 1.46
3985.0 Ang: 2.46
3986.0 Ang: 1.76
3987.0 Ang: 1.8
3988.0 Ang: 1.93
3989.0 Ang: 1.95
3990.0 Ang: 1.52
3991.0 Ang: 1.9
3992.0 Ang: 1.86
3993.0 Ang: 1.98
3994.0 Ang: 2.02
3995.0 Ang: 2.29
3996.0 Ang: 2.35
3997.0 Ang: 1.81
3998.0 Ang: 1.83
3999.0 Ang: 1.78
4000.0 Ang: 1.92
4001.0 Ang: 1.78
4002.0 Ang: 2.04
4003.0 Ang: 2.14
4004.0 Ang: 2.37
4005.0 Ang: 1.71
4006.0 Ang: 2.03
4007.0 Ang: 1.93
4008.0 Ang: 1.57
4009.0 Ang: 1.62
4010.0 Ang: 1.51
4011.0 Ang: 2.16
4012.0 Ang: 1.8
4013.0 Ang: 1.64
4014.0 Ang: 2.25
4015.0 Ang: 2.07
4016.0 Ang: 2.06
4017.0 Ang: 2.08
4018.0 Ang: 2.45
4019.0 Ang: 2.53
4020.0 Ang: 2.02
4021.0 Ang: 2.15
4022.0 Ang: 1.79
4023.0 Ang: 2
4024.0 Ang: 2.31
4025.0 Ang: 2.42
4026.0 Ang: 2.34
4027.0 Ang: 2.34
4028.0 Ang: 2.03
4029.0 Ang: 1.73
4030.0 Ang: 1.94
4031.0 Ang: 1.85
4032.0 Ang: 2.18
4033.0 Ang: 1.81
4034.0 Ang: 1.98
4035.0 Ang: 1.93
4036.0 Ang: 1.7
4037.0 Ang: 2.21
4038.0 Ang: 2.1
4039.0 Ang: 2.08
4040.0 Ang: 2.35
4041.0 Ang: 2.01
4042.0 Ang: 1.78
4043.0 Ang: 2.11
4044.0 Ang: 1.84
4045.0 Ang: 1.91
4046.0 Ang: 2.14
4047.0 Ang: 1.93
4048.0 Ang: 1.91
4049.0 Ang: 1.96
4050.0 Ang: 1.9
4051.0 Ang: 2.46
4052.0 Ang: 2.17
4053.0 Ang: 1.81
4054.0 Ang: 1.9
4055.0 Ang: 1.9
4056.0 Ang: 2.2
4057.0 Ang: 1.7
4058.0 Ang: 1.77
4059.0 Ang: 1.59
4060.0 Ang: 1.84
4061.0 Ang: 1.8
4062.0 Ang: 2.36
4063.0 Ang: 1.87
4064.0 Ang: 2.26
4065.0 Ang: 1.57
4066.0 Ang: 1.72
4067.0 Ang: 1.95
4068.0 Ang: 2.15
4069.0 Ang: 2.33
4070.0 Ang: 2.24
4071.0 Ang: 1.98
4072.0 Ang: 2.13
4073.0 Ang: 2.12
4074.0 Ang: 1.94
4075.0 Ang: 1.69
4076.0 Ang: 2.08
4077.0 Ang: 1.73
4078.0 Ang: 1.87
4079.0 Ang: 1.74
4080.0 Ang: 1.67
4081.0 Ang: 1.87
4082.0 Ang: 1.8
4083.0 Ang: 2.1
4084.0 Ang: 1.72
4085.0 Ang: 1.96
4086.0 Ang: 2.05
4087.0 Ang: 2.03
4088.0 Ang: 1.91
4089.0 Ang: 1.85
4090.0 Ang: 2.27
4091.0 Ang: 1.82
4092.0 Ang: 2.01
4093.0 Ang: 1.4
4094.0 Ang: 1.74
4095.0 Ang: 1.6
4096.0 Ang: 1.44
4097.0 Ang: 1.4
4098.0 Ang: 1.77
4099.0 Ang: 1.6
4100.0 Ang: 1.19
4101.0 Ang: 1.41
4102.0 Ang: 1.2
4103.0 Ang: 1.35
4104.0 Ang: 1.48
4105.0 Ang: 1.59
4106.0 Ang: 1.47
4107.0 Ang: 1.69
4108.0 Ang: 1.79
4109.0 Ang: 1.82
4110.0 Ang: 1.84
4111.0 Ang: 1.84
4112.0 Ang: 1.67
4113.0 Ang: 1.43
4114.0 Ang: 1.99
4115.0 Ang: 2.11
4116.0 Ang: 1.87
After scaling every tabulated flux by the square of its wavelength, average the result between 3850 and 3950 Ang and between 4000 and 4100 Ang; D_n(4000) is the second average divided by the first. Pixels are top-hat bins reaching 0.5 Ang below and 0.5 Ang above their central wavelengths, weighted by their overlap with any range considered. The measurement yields 1.3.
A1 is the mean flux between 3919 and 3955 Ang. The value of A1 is 1.64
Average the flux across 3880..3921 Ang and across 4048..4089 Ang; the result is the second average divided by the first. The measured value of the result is 1.2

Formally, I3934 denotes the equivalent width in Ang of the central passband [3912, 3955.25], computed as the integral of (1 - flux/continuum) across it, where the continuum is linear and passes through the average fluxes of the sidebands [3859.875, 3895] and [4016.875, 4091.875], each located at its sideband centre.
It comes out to 2.0 Ang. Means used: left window 1.58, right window 2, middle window 1.64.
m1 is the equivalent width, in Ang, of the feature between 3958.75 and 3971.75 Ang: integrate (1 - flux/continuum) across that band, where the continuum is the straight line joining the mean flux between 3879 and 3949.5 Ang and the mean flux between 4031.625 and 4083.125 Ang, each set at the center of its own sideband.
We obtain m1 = 4.3 Ang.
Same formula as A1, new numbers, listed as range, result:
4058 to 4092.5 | 1.94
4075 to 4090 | 1.89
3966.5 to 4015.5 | 1.71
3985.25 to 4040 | 1.99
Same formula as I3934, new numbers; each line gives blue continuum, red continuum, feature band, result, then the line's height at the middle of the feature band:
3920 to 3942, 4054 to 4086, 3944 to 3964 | -1.9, 1.56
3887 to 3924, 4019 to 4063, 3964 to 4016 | 4.8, 1.85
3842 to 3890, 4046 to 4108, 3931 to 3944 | 1.9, 1.7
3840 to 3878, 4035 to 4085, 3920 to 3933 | 1.9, 1.77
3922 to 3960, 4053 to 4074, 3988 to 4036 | -4.3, 1.83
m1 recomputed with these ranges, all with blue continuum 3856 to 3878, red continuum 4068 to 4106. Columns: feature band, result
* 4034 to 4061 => -2.8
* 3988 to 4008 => -1.9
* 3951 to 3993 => 6.3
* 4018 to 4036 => -3.0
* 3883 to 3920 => 4.1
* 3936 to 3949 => 0.1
